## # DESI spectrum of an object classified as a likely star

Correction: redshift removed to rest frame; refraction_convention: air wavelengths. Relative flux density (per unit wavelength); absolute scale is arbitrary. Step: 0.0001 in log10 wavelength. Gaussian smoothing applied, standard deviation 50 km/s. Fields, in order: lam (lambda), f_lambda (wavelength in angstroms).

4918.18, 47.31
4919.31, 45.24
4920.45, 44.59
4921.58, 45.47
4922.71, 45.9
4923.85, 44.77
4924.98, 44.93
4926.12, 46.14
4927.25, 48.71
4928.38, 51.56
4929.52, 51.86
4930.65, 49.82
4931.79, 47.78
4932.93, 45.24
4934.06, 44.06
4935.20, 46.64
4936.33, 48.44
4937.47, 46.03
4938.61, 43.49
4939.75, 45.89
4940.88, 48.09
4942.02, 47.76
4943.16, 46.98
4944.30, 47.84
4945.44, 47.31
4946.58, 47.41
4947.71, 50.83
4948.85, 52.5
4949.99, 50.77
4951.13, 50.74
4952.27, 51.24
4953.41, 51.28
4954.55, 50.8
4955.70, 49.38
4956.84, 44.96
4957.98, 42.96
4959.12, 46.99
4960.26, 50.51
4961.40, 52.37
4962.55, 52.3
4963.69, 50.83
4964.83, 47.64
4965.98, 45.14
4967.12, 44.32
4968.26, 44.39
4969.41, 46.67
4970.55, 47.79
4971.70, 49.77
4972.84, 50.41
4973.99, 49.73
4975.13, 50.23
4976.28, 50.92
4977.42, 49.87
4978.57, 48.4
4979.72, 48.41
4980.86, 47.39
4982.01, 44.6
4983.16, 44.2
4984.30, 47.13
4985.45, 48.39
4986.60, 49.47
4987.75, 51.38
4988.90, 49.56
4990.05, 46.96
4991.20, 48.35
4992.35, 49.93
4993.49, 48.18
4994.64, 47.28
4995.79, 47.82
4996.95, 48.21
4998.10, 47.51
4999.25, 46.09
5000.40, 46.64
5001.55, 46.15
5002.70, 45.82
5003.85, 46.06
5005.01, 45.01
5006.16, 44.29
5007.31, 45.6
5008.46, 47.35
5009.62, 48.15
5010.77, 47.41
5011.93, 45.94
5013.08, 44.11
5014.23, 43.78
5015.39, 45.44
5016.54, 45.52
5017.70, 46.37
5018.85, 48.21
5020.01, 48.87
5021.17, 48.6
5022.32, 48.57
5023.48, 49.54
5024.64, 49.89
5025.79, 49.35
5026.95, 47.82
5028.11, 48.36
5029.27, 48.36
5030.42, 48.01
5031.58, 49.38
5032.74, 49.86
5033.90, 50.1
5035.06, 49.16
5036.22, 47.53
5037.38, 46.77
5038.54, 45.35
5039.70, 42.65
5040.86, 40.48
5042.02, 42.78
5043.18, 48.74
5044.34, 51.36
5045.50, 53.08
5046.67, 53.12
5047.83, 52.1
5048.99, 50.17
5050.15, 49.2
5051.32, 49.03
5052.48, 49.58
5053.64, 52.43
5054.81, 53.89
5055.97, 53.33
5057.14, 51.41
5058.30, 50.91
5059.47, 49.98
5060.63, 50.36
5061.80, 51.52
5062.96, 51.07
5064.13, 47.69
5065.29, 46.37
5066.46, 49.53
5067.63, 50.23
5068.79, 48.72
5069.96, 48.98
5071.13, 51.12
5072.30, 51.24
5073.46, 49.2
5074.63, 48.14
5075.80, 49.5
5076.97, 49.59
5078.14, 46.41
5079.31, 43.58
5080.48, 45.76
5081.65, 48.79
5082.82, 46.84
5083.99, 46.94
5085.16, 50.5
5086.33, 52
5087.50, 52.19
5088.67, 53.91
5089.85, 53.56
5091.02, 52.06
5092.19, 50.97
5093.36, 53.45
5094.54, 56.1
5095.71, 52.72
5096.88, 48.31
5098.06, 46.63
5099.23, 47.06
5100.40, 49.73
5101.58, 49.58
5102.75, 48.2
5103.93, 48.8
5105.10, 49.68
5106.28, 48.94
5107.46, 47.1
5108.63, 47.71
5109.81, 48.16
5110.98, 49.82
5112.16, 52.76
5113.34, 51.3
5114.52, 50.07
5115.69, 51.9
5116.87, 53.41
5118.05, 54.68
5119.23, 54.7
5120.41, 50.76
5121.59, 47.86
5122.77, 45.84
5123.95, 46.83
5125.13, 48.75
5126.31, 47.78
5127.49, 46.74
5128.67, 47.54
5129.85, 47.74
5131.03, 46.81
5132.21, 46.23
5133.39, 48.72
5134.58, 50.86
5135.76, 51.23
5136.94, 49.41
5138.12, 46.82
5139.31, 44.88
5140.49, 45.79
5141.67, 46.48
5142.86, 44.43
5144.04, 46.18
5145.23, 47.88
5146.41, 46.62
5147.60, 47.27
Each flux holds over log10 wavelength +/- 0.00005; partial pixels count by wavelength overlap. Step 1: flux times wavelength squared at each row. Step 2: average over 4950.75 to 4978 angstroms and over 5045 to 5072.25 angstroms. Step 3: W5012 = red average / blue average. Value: 1.1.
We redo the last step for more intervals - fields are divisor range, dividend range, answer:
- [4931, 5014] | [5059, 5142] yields 1.09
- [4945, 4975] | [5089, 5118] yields 1.09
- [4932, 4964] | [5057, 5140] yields 1.09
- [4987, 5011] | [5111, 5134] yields 1.10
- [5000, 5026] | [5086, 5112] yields 1.11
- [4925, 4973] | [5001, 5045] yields 1.01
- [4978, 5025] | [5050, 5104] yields 1.09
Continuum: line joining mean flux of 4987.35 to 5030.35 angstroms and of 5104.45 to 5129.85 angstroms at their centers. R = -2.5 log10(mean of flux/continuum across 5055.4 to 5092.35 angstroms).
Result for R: -0.02 mag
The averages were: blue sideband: 47.4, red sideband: 49.6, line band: 49.7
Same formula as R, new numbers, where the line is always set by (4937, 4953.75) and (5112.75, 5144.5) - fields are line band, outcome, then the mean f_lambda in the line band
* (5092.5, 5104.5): -0.031 mag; 50.1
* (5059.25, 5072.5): -0.024 mag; 49.7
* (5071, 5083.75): 0.013 mag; 48.1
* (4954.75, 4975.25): 0.009 mag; 48.1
